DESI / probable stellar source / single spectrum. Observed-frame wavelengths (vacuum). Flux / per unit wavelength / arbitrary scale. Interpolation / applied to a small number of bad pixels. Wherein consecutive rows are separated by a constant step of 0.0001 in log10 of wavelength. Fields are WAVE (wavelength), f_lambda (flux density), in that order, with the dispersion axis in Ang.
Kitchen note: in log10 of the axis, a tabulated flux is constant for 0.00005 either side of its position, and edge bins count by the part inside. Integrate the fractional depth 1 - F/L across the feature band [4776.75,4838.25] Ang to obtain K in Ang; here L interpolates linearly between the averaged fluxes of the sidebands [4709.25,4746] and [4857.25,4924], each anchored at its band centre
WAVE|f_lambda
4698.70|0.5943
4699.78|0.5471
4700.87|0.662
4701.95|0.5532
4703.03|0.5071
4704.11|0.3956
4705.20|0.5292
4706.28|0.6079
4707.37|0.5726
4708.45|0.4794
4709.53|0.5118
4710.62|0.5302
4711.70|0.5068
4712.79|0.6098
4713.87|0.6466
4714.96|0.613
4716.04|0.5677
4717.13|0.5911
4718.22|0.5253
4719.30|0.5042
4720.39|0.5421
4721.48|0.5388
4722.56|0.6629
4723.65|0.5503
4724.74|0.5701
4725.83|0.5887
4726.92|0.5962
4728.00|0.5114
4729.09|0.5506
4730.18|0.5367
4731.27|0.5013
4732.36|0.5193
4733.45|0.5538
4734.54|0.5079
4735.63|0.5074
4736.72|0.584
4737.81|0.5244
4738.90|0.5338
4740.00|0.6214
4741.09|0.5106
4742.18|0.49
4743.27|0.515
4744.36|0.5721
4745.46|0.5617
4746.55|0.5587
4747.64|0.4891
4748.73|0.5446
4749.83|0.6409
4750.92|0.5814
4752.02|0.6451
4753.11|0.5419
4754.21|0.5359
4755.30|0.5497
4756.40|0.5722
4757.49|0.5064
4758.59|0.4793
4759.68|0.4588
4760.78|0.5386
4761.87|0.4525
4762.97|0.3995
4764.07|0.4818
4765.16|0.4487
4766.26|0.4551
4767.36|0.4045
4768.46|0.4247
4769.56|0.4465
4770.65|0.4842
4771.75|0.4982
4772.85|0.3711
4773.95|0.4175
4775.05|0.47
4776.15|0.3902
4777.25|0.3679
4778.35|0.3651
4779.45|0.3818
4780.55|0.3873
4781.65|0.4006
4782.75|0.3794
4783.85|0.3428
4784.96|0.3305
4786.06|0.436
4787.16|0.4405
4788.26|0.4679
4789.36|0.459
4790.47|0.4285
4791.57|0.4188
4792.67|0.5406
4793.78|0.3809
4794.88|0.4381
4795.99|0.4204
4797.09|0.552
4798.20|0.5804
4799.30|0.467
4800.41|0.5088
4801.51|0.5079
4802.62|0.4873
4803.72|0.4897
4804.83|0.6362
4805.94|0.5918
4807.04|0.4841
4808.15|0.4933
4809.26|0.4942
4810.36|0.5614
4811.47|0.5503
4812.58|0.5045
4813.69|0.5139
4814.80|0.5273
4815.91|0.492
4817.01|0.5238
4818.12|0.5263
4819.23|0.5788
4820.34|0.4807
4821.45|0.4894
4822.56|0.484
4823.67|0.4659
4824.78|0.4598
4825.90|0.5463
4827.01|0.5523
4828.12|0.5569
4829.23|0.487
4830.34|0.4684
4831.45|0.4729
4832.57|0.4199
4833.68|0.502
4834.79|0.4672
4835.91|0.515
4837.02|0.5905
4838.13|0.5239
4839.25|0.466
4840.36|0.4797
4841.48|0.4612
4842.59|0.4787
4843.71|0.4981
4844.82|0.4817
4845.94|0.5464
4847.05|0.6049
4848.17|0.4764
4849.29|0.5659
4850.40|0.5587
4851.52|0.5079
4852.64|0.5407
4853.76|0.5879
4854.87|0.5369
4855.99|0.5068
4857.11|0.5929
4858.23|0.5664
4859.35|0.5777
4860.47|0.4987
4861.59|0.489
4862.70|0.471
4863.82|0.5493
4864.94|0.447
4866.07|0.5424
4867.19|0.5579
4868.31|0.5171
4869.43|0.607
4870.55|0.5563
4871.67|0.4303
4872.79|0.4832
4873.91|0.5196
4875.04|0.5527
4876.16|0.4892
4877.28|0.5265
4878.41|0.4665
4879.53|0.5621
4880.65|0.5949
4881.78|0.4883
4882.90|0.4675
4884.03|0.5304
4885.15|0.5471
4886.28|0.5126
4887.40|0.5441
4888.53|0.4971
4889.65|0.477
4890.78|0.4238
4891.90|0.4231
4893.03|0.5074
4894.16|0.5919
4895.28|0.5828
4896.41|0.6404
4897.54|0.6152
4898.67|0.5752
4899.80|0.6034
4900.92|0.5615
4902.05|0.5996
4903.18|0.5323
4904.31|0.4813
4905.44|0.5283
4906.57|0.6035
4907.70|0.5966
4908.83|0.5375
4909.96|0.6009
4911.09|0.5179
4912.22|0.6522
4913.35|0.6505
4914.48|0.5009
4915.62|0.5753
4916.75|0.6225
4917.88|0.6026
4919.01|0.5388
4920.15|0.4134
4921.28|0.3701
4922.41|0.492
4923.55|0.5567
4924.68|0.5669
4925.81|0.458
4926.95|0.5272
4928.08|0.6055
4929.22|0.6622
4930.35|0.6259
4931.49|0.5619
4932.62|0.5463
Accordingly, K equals 7.08 Ang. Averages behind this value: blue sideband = 0.552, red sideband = 0.535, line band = 0.481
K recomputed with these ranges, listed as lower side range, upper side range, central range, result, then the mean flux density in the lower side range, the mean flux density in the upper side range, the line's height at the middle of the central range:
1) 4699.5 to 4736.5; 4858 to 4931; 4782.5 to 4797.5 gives 3.15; 0.55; 0.539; 0.545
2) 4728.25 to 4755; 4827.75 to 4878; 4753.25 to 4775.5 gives 2.86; 0.547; 0.517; 0.54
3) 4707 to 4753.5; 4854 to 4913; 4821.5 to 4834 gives 1.18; 0.554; 0.537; 0.543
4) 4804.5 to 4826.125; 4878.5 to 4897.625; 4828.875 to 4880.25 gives 0.59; 0.518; 0.526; 0.523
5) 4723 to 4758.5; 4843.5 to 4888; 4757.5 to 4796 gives 7.99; 0.548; 0.528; 0.542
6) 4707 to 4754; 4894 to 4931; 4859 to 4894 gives 3.06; 0.554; 0.563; 0.561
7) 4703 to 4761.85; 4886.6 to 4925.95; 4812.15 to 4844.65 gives 2.64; 0.546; 0.545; 0.545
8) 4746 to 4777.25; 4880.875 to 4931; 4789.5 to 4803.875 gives 0.75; 0.49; 0.546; 0.504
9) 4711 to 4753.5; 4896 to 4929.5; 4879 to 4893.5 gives 1.36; 0.557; 0.558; 0.558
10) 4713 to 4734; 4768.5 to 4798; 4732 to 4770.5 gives -1.48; 0.562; 0.426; 0.499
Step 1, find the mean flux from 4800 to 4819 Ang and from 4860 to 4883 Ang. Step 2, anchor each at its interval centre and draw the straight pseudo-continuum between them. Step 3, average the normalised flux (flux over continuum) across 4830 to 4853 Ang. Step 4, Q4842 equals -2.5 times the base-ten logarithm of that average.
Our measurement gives 0.03 mag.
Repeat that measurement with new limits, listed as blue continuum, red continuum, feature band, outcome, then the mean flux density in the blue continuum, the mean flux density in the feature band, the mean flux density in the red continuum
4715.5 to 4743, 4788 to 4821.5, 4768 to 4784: 0.26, 0.547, 0.41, 0.504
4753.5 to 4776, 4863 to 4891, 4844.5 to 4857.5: -0.08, 0.469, 0.543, 0.516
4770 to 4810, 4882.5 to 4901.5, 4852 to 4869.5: -0.05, 0.454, 0.535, 0.536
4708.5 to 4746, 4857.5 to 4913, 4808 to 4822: 0.05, 0.551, 0.519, 0.536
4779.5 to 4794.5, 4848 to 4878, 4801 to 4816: -0.17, 0.416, 0.525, 0.528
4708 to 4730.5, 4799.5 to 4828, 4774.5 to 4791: 0.30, 0.559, 0.403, 0.518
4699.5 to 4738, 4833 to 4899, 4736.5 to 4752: -0.02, 0.55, 0.554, 0.524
